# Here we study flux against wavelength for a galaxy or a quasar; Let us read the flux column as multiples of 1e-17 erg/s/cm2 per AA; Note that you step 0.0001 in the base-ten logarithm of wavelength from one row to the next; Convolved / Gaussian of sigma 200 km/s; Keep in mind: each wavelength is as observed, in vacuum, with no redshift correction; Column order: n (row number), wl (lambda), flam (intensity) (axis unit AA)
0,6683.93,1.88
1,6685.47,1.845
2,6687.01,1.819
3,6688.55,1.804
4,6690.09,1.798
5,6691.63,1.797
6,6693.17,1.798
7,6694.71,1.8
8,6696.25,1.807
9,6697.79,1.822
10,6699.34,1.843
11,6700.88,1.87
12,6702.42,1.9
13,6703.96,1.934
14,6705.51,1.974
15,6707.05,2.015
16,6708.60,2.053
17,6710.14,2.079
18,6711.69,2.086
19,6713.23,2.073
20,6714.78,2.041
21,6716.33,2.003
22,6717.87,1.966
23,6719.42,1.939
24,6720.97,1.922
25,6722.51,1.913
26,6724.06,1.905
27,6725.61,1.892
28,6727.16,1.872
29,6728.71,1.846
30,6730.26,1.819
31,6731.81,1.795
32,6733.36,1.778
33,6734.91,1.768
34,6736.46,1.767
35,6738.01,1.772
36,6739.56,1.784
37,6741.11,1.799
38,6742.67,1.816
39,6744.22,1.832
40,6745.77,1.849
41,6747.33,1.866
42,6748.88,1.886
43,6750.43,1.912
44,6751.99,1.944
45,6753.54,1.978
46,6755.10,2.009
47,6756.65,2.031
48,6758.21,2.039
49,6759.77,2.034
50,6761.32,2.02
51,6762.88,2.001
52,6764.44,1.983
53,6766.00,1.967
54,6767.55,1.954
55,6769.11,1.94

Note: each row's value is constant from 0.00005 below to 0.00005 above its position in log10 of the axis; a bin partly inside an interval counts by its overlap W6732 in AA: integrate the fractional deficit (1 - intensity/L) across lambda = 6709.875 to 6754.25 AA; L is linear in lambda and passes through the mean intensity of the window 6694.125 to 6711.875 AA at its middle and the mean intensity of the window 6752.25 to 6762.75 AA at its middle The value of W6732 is 1.85 AA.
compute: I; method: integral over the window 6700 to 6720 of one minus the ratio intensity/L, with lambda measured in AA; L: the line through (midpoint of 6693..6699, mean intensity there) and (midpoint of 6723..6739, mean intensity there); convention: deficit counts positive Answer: -2.0 AA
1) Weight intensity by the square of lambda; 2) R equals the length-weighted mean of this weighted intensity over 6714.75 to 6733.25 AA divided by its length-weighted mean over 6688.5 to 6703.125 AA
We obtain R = 1.05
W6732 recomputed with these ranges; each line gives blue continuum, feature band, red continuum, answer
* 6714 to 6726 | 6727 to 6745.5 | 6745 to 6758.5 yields 1.4 AA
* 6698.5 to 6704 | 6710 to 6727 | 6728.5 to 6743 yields -1.3 AA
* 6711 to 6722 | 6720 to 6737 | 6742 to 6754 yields 1.0 AA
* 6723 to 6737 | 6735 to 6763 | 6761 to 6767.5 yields 0.2 AA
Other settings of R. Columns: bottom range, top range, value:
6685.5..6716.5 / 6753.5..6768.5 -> 1.07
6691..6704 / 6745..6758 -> 1.07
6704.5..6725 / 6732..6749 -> 0.91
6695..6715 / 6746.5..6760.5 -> 1.02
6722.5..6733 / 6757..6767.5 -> 1.09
